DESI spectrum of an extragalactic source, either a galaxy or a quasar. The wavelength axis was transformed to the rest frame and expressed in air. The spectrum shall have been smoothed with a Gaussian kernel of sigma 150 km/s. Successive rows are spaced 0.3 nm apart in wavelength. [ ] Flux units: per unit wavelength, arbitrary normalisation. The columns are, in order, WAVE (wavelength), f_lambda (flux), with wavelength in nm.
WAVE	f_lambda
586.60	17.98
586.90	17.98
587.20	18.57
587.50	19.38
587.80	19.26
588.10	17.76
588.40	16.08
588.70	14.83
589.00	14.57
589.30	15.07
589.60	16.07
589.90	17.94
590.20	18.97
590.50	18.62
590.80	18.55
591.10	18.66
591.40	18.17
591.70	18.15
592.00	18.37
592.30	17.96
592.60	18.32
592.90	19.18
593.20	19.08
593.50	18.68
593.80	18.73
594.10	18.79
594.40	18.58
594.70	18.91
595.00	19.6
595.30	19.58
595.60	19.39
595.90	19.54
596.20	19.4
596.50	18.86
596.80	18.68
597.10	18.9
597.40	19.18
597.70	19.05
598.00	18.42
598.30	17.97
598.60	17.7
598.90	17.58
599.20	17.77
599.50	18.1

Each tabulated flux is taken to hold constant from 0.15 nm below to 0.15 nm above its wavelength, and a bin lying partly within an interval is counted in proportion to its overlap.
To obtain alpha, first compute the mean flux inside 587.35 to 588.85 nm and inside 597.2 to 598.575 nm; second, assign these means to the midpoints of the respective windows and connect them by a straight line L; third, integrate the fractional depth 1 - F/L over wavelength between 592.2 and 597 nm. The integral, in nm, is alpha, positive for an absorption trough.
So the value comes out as -0.20 nm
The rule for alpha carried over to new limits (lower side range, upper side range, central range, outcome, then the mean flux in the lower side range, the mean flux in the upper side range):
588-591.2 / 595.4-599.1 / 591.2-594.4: -0.15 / 17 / 18.7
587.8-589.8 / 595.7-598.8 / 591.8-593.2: -0.10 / 16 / 18.8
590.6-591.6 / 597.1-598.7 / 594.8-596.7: -0.09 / 18.5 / 18.5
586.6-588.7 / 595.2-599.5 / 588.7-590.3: 0.16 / 17.9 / 18.7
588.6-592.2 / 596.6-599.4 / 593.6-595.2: -0.09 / 17.4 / 18.4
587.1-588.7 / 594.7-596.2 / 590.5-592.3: 0.02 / 17.9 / 19.5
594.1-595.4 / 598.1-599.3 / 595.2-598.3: -0.10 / 19.1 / 17.8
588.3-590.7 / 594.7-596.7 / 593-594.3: -0.03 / 16.6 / 19.3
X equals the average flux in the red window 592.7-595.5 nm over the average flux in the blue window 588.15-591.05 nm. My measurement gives 1.13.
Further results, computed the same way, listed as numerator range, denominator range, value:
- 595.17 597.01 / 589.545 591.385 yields 1.05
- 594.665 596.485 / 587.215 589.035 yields 1.12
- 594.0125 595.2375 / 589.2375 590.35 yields 1.11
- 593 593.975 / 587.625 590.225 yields 1.13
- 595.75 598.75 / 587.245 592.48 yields 1.07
